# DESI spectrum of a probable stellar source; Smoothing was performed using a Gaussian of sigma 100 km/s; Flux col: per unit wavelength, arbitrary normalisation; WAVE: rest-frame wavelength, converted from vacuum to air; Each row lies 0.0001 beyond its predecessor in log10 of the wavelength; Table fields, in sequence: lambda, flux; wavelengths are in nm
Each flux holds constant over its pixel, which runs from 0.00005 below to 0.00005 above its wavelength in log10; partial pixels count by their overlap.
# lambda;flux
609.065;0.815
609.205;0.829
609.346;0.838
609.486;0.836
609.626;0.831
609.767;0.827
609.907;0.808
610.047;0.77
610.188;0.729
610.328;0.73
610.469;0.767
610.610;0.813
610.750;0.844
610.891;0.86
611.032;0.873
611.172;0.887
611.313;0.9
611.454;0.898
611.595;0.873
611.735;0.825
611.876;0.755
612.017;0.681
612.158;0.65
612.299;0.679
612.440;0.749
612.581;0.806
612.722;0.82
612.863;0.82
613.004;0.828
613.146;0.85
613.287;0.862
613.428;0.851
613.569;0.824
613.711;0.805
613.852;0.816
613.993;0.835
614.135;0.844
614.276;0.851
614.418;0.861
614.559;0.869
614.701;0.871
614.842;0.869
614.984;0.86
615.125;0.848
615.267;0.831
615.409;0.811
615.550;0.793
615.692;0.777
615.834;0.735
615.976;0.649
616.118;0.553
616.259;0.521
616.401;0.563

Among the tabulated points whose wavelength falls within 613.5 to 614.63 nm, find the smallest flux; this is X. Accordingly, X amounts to 0.805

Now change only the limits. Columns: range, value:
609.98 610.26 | 0.729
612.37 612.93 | 0.749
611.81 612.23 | 0.65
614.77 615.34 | 0.831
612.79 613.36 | 0.82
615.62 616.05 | 0.649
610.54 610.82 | 0.813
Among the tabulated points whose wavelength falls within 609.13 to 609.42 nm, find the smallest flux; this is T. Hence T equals 0.829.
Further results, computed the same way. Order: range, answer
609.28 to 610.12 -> 0.77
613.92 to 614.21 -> 0.835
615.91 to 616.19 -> 0.553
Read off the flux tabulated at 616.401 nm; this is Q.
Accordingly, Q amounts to 0.563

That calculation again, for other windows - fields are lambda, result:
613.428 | 0.851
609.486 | 0.836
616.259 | 0.521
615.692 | 0.777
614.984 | 0.86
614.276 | 0.851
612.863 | 0.82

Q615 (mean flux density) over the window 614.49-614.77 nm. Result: 0.869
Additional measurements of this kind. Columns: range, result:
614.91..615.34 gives 0.845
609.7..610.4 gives 0.773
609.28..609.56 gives 0.839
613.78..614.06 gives 0.827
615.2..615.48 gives 0.822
